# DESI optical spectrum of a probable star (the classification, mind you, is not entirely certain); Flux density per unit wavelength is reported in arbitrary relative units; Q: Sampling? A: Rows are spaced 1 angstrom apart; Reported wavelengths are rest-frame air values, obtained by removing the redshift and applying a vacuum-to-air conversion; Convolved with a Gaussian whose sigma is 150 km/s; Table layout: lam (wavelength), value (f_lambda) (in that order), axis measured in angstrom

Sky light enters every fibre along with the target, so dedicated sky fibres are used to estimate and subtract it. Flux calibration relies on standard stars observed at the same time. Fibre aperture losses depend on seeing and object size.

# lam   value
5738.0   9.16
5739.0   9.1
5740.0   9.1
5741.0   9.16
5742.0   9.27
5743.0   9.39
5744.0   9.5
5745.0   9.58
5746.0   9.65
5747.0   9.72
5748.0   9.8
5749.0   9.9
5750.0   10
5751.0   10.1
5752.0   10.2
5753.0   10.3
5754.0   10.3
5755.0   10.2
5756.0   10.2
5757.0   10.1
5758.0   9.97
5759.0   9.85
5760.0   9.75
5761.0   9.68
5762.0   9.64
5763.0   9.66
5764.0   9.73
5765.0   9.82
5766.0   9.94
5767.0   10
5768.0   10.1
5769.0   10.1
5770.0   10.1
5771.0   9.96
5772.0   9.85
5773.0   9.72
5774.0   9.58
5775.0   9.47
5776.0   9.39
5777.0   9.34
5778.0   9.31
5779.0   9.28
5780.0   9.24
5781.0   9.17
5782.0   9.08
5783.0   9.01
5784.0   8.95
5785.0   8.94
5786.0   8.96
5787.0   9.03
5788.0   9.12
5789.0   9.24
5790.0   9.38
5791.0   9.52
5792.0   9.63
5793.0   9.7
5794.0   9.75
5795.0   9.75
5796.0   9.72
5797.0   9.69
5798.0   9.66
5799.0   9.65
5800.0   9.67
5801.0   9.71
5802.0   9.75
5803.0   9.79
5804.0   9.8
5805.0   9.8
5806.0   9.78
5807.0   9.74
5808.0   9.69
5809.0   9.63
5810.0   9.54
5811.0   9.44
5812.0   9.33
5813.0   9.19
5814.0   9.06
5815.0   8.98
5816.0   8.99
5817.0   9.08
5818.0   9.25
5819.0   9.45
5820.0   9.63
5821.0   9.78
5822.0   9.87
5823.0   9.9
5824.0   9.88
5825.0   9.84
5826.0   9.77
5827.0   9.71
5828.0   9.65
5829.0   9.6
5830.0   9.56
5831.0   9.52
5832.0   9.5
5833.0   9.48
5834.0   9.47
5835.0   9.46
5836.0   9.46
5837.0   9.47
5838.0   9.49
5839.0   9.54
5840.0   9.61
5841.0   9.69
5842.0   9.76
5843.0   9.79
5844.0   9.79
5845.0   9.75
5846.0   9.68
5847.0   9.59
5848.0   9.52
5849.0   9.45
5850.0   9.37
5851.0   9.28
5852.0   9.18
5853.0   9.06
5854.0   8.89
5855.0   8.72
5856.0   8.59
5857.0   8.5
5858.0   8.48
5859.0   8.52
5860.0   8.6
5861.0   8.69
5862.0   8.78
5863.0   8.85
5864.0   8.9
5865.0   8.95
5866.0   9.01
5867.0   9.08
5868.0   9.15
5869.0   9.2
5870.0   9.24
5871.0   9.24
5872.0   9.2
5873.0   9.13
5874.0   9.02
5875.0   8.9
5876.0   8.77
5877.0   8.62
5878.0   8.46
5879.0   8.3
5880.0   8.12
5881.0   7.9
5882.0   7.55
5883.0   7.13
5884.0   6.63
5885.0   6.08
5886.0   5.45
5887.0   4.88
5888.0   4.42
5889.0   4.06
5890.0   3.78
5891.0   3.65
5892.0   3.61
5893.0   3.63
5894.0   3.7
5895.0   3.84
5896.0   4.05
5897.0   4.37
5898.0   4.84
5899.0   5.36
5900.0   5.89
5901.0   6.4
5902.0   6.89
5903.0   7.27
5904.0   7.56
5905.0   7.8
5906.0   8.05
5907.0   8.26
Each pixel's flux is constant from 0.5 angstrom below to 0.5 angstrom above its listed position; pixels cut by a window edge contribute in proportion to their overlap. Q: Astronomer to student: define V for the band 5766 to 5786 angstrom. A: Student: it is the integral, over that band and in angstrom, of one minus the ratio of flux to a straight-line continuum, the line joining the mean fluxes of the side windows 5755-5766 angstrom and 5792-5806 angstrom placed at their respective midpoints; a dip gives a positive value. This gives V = 0.6 angstrom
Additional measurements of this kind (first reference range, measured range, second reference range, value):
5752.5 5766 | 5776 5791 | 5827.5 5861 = 0.9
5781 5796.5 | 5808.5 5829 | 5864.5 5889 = -1.5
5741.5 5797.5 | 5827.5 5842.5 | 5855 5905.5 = -2.5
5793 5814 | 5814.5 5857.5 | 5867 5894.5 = -4.8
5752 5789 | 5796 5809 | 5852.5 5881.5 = -0.5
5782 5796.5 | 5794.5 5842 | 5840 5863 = -1.7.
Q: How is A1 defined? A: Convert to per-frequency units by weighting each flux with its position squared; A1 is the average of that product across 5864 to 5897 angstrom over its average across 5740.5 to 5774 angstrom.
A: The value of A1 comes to 0.74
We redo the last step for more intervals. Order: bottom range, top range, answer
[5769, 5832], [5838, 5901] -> 0.84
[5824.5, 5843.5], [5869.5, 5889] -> 0.81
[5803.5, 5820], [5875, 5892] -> 0.70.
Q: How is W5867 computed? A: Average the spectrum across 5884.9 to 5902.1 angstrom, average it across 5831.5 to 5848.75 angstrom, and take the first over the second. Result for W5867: 0.48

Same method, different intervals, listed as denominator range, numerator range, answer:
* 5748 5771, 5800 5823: 0.95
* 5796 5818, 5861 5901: 0.73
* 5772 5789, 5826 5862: 1.01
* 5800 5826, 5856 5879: 0.93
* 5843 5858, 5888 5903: 0.50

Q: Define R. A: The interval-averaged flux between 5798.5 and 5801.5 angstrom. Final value 9.68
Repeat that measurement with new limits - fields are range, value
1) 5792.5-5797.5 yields 9.72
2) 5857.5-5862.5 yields 8.61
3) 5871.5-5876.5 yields 9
